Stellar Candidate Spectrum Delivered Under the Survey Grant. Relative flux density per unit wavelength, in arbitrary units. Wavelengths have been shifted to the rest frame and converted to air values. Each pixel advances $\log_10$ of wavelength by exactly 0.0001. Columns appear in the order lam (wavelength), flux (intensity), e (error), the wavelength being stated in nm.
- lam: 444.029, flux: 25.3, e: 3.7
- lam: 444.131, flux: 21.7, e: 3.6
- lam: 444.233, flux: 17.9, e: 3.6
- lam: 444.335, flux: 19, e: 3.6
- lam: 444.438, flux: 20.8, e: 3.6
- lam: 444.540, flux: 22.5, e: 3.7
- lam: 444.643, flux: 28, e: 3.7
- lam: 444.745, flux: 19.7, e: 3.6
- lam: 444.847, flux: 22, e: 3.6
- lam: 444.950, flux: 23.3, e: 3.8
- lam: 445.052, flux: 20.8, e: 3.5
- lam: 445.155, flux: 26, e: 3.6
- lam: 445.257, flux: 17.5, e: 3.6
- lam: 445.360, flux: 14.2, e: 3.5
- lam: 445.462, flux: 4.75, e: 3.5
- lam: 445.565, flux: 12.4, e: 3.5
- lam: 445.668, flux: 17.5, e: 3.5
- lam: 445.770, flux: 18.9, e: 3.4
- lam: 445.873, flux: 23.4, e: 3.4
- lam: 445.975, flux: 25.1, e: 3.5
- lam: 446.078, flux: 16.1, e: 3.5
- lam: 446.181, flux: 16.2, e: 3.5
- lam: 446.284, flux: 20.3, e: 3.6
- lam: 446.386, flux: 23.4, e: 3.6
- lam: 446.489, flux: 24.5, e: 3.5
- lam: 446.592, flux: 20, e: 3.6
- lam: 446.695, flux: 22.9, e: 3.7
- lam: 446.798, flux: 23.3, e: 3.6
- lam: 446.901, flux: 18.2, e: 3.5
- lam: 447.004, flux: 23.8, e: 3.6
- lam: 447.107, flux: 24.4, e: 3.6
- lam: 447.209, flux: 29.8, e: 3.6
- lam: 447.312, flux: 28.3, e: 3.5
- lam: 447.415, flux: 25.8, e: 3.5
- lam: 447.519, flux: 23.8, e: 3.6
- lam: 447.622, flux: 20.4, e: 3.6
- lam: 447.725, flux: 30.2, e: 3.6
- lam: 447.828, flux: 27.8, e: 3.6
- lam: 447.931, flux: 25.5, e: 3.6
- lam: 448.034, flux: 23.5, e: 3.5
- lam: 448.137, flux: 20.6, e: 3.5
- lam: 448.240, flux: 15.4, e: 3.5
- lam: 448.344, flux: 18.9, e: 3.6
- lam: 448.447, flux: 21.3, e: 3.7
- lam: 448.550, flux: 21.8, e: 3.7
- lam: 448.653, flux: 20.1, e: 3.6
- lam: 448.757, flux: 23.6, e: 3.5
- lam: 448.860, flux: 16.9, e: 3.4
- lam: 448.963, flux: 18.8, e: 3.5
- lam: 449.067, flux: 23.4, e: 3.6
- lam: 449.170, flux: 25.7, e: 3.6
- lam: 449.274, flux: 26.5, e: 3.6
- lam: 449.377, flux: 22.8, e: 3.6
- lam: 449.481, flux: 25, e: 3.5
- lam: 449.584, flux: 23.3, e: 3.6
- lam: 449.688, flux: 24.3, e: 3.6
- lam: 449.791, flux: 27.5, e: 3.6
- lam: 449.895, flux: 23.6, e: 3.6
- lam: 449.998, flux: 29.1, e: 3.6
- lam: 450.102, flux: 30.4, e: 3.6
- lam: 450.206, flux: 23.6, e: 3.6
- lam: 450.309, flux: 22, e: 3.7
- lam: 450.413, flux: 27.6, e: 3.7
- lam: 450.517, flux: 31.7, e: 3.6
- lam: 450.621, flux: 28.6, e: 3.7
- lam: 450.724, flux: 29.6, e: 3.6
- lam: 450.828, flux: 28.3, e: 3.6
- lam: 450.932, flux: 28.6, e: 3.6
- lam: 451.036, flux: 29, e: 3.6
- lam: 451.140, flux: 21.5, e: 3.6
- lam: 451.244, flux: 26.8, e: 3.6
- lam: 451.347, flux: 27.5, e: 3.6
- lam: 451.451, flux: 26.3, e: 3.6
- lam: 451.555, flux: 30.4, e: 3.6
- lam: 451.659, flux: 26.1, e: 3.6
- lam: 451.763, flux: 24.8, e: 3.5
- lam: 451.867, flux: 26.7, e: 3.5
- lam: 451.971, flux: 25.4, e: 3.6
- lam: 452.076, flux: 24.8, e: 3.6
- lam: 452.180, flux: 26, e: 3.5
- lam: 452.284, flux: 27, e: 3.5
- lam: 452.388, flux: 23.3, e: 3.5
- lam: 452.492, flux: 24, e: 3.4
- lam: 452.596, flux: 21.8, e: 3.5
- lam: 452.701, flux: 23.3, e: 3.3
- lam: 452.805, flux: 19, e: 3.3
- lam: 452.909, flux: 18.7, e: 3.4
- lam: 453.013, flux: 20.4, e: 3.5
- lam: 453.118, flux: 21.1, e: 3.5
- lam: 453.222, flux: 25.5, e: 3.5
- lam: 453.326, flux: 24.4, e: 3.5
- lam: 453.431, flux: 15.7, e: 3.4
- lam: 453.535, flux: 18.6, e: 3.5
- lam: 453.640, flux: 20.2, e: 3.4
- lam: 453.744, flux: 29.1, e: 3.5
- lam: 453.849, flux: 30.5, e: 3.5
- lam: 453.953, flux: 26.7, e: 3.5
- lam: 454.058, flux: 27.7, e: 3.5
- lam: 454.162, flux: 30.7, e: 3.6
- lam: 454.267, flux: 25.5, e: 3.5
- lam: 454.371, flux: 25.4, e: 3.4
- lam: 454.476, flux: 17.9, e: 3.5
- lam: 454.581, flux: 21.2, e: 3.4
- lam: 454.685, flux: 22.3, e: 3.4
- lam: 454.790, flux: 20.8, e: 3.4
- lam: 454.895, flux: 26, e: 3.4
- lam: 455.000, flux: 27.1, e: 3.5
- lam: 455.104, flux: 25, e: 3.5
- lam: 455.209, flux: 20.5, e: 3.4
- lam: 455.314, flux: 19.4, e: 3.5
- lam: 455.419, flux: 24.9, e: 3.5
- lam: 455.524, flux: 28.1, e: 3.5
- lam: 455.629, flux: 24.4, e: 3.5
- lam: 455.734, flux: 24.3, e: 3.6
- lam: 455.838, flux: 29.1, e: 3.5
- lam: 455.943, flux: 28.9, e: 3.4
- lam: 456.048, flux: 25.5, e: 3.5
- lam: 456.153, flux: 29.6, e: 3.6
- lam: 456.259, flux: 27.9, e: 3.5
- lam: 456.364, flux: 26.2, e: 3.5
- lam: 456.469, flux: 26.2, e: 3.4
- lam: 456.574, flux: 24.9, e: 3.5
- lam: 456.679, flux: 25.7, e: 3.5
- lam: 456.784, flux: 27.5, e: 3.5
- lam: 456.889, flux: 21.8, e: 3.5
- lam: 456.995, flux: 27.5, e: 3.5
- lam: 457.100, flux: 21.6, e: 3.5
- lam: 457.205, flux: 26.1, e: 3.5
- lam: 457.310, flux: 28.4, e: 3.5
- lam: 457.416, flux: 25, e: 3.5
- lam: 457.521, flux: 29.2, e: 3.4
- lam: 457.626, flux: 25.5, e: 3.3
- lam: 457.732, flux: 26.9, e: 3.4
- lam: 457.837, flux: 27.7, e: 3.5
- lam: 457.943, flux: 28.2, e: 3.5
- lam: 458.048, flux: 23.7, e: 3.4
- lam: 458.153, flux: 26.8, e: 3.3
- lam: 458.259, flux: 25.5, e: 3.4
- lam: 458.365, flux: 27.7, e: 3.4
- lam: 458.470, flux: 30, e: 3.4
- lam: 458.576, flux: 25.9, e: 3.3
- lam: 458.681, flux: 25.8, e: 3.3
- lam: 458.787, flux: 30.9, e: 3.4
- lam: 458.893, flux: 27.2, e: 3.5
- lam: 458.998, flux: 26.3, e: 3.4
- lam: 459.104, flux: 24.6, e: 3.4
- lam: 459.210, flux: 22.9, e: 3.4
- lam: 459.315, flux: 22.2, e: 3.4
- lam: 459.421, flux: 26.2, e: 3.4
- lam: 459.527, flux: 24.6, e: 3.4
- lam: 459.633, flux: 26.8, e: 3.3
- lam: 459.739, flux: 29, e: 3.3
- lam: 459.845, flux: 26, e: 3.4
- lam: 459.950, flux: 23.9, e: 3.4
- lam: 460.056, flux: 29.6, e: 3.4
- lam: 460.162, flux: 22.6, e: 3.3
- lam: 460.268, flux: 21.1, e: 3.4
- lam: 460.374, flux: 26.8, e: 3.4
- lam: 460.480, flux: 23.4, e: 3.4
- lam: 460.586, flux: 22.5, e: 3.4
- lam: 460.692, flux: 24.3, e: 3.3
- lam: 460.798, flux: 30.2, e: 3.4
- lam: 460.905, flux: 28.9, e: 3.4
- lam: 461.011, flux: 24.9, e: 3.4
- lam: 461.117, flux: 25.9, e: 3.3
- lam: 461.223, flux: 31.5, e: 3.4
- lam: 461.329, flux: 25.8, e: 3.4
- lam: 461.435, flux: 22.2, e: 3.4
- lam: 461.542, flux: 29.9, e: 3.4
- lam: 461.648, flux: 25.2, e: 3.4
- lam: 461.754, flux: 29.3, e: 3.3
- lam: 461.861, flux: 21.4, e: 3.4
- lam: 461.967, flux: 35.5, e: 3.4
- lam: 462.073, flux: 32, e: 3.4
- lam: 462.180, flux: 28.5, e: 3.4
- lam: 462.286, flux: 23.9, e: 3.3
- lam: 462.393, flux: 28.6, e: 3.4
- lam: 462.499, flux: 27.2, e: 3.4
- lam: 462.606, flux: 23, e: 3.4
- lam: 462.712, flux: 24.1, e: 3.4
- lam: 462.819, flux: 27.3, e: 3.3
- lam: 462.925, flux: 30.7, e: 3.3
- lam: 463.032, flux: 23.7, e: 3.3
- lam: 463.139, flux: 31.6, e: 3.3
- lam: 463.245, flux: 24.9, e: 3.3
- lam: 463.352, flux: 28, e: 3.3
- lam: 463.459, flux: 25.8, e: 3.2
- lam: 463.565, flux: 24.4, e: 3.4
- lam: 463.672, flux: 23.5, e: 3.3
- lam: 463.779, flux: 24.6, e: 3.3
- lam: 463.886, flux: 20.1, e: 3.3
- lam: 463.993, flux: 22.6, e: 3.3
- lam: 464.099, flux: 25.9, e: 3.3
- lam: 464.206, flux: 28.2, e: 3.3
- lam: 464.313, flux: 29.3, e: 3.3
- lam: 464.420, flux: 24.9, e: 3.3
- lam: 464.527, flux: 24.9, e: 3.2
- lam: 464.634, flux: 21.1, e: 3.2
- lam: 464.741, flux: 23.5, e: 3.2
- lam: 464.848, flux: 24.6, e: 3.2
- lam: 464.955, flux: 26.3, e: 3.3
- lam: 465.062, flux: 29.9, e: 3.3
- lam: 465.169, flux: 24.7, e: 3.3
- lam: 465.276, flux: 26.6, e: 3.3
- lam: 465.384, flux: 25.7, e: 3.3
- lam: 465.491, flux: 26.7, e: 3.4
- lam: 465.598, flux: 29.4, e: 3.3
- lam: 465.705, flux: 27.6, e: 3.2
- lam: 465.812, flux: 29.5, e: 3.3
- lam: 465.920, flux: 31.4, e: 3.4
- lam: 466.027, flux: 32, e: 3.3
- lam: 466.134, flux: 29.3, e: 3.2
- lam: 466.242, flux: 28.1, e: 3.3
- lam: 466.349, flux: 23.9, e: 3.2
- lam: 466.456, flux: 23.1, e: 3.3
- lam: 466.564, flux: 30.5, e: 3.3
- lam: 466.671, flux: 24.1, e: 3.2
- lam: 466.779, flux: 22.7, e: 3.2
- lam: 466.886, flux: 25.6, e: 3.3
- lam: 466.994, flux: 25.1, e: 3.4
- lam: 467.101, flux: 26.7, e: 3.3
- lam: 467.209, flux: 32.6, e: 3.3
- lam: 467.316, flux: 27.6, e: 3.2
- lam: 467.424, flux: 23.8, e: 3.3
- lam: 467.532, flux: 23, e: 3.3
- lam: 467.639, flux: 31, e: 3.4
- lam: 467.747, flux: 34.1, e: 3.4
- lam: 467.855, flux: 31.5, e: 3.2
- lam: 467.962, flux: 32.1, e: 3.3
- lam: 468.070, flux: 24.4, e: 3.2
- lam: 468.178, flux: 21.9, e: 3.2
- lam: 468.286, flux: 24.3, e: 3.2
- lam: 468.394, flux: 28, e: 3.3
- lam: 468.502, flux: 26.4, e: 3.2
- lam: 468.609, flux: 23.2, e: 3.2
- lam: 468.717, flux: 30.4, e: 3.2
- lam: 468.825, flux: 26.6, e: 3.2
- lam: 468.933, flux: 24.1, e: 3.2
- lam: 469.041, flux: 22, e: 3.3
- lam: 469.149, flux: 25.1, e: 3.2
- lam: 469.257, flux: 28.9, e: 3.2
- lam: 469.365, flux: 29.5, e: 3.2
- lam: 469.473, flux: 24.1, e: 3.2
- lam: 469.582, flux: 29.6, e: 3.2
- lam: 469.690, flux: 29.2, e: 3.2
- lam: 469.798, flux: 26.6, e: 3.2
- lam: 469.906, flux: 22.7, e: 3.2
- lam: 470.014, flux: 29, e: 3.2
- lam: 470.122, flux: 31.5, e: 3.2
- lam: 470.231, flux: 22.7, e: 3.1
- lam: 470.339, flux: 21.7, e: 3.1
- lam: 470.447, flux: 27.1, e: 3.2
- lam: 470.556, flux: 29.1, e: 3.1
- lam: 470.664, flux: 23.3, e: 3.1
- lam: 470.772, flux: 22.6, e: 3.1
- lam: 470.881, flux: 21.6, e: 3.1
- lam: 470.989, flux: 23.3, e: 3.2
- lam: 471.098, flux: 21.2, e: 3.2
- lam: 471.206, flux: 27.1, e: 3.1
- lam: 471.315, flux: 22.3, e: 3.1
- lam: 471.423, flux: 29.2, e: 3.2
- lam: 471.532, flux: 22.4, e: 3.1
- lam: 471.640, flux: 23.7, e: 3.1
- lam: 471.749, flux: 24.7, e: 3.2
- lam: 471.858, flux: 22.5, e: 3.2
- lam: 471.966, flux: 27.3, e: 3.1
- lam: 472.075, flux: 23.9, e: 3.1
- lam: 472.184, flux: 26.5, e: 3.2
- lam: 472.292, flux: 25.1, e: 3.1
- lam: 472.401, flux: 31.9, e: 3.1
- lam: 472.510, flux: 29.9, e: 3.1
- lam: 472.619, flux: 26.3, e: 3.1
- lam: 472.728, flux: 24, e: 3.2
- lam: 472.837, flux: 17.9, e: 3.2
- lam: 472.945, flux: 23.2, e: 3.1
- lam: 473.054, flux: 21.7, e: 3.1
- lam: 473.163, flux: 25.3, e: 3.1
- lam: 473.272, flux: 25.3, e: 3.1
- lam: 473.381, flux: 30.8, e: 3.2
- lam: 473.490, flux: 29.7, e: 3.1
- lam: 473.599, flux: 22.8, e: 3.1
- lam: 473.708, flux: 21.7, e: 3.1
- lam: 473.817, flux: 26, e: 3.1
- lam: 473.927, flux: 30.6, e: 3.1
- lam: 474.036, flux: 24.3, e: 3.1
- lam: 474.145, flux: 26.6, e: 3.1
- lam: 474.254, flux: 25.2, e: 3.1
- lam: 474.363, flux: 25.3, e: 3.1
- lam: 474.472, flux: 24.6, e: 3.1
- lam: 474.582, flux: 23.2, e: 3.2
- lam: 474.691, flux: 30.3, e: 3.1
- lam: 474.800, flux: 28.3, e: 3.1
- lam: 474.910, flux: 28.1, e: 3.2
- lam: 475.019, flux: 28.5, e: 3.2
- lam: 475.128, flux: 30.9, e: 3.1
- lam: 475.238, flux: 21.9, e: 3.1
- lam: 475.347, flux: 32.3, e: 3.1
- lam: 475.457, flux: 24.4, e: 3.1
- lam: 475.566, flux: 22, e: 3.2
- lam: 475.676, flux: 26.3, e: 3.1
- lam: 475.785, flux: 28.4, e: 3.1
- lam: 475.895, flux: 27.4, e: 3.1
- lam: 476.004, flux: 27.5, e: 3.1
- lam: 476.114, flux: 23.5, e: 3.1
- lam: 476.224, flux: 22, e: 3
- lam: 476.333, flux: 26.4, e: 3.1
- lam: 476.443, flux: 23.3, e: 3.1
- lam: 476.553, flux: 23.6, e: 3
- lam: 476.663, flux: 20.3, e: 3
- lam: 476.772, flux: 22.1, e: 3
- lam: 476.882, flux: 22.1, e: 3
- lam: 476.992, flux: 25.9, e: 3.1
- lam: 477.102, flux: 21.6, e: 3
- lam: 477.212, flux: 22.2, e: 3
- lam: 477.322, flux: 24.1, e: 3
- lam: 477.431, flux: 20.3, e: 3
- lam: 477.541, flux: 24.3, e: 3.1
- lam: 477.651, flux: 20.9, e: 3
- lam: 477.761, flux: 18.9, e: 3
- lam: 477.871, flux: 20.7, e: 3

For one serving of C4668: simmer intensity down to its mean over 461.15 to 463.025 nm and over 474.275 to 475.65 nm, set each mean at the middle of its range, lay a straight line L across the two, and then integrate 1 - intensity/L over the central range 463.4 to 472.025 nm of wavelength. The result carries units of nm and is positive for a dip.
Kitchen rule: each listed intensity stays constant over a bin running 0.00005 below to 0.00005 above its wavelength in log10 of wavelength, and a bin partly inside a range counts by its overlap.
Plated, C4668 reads 0.29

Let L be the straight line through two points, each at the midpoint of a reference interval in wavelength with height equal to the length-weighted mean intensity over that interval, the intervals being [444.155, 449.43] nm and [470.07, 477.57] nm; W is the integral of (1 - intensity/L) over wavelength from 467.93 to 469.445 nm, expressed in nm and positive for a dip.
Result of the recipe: -0.102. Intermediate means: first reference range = 21.5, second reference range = 25.1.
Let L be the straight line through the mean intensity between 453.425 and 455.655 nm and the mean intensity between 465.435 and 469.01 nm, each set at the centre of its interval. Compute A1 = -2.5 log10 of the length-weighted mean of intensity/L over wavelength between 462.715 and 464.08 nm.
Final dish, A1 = 0.03 mag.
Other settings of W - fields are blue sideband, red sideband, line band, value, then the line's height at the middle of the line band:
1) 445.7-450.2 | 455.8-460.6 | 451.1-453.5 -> 0.05 nm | 24.4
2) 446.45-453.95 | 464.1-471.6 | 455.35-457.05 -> -0.09 nm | 25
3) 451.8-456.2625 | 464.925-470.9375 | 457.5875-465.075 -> -0.17 nm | 25.6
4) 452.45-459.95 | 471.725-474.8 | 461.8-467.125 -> -0.23 nm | 25.4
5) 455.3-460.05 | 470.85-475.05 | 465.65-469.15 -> -0.18 nm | 25.7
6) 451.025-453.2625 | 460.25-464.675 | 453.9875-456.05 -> 0.02 nm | 24.9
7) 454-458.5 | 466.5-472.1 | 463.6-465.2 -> 0.06 nm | 25.9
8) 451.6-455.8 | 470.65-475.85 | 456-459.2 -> -0.30 nm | 24.2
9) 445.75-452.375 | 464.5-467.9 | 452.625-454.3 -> 0.10 nm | 25.1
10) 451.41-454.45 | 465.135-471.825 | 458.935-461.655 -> -0.04 nm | 25.3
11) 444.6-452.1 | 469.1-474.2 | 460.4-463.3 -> -0.26 nm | 24.7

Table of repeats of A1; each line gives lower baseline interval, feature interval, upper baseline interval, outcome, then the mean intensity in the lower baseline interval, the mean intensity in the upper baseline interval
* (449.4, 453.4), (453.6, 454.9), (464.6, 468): 0.035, 25.4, 27.3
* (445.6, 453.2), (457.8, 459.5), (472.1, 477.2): -0.078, 23.9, 25.5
